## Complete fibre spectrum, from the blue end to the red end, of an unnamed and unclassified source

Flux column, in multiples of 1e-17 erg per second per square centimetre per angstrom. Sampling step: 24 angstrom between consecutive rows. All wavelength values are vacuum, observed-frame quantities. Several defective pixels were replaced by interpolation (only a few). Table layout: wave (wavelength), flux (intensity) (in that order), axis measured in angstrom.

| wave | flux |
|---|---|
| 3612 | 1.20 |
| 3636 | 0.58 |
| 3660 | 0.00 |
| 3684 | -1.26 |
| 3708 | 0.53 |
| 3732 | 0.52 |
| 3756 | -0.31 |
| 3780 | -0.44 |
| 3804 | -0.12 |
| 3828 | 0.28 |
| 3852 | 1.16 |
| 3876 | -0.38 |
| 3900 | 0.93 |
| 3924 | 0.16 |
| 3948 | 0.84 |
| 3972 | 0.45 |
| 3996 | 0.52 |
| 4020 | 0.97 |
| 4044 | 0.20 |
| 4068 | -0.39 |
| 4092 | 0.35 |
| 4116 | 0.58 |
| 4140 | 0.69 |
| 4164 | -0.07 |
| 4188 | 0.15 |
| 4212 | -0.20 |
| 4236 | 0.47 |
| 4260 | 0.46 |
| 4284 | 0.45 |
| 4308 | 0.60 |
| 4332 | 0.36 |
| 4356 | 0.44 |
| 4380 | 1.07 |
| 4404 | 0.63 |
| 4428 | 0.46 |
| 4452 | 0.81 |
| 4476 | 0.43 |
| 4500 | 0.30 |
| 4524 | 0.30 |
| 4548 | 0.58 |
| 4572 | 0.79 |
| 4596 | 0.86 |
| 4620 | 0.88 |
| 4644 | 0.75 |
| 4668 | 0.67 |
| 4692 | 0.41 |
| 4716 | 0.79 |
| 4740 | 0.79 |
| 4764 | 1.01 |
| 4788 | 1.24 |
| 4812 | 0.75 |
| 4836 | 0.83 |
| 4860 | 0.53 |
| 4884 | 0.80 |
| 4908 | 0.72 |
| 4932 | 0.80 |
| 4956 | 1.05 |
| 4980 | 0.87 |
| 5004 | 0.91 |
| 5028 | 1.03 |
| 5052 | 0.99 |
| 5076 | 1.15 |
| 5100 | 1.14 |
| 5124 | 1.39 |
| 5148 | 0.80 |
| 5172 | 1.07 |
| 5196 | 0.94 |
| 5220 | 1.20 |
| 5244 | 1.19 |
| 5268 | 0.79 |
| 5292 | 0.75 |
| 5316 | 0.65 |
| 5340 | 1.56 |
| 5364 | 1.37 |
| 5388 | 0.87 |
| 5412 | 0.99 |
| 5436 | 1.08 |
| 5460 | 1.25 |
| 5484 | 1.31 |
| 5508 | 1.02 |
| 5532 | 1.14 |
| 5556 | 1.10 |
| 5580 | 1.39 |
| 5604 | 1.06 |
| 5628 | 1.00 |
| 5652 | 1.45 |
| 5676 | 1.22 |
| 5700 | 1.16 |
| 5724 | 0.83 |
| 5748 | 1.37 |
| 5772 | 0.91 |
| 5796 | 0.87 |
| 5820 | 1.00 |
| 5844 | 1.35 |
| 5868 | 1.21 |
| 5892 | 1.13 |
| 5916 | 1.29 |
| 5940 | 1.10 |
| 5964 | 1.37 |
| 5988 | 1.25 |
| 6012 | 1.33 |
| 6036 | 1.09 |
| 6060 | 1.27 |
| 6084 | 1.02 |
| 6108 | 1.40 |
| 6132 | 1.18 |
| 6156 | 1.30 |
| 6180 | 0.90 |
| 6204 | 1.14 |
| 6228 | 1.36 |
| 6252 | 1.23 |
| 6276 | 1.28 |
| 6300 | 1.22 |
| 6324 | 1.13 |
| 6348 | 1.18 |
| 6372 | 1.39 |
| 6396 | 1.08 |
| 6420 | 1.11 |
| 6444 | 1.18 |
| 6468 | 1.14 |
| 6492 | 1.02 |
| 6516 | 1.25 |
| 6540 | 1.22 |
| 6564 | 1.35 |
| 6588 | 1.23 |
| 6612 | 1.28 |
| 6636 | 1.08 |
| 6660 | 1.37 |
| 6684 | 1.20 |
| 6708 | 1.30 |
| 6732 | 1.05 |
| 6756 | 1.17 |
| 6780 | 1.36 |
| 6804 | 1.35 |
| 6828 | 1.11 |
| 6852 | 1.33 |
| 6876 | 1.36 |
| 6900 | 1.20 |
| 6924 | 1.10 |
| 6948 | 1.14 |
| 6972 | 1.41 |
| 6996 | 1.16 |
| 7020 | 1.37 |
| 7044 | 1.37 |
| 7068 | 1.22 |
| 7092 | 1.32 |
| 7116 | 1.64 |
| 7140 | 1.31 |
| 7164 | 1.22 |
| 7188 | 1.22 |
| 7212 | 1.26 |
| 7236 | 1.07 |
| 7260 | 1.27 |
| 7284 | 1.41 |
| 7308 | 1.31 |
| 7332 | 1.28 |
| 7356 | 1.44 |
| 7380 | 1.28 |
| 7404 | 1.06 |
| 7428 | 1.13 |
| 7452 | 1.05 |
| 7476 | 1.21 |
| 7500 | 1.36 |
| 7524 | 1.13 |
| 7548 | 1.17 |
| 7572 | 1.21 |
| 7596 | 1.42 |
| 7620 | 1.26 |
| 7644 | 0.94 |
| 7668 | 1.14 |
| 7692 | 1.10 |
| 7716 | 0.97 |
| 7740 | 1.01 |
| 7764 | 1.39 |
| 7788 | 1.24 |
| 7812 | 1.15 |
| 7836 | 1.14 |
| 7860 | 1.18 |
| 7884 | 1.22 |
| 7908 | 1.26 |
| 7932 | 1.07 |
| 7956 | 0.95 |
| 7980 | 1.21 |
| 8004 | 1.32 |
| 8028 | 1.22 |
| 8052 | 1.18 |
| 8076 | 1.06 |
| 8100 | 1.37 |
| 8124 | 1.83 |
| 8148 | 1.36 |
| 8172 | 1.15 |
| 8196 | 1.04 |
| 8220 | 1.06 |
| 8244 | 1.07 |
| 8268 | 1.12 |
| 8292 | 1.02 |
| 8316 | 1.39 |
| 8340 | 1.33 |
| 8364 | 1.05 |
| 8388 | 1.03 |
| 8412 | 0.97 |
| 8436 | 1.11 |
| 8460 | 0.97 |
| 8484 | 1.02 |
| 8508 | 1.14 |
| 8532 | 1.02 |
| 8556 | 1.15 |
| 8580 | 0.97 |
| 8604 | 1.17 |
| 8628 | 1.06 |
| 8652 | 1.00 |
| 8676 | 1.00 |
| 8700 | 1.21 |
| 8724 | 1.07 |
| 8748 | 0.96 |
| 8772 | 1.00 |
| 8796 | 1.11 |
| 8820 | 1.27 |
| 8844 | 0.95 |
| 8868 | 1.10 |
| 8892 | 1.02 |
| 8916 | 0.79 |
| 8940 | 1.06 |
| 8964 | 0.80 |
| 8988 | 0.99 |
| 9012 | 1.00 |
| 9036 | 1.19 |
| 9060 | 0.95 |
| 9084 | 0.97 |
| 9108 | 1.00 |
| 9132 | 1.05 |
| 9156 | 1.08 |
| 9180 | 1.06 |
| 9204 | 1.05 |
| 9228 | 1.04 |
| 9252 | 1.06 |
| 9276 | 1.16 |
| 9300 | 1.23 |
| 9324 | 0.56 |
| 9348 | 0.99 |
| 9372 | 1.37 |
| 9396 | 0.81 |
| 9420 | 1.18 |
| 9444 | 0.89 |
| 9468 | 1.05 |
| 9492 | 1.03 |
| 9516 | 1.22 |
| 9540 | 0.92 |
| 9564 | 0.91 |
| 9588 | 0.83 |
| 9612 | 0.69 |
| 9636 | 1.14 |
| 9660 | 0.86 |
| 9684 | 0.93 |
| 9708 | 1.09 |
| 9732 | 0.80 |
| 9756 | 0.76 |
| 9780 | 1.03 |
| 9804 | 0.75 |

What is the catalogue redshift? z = 0.237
